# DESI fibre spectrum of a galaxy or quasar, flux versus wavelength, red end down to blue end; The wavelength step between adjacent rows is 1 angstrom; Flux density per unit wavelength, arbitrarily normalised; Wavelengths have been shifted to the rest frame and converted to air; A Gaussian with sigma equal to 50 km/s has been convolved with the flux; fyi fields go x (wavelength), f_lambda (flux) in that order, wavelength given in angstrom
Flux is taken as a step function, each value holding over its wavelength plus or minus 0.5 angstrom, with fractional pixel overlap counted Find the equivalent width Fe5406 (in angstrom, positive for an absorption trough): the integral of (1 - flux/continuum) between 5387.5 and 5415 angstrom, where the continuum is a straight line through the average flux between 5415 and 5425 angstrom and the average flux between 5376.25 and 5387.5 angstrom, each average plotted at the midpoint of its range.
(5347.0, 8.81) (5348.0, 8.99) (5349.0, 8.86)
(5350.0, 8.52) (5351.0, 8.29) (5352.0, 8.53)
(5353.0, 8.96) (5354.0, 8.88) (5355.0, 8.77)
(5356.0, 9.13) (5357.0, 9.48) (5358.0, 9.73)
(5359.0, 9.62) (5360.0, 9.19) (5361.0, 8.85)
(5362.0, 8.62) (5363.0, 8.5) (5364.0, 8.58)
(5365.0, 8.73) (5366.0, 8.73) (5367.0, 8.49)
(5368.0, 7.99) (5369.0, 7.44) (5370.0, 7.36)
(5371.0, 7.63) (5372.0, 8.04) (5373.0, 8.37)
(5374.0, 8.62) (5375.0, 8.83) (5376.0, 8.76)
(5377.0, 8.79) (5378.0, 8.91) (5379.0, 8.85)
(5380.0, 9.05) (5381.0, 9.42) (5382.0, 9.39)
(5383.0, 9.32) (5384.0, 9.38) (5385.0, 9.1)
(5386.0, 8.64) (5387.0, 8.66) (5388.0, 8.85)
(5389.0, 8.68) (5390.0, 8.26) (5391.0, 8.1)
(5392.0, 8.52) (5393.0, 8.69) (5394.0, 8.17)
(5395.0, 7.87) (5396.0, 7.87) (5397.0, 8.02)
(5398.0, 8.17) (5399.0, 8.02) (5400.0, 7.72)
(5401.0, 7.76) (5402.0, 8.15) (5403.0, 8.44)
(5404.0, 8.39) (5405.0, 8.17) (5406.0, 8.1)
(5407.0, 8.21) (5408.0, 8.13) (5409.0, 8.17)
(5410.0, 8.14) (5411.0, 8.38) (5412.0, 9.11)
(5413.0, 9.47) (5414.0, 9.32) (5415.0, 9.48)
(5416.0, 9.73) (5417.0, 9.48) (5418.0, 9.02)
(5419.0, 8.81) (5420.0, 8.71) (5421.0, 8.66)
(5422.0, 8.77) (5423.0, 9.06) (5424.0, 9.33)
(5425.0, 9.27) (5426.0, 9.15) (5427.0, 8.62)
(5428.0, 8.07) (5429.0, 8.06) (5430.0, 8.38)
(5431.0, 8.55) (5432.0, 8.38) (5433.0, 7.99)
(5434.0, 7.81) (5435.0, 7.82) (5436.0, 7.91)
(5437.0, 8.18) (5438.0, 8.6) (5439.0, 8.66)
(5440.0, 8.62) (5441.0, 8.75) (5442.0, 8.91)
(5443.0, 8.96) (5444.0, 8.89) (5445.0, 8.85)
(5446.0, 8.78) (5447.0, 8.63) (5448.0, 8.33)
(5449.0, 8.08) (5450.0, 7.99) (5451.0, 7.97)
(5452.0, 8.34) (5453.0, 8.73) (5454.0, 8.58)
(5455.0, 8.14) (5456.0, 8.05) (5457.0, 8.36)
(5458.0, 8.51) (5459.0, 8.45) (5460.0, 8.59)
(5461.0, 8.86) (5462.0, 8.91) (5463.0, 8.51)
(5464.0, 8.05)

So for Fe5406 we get 2.2 angstrom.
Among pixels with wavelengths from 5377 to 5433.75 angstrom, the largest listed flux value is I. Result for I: 9.73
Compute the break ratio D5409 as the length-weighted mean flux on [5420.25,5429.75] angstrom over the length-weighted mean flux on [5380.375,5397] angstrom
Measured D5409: 1.0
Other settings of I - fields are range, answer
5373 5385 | 9.42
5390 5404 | 8.69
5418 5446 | 9.33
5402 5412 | 9.11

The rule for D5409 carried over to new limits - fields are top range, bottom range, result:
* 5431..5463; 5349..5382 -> 0.97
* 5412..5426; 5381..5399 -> 1.07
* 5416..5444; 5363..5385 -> 1.00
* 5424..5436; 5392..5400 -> 1.03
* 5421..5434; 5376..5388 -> 0.95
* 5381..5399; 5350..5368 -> 0.97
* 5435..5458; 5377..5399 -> 0.98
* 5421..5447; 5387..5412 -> 1.04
